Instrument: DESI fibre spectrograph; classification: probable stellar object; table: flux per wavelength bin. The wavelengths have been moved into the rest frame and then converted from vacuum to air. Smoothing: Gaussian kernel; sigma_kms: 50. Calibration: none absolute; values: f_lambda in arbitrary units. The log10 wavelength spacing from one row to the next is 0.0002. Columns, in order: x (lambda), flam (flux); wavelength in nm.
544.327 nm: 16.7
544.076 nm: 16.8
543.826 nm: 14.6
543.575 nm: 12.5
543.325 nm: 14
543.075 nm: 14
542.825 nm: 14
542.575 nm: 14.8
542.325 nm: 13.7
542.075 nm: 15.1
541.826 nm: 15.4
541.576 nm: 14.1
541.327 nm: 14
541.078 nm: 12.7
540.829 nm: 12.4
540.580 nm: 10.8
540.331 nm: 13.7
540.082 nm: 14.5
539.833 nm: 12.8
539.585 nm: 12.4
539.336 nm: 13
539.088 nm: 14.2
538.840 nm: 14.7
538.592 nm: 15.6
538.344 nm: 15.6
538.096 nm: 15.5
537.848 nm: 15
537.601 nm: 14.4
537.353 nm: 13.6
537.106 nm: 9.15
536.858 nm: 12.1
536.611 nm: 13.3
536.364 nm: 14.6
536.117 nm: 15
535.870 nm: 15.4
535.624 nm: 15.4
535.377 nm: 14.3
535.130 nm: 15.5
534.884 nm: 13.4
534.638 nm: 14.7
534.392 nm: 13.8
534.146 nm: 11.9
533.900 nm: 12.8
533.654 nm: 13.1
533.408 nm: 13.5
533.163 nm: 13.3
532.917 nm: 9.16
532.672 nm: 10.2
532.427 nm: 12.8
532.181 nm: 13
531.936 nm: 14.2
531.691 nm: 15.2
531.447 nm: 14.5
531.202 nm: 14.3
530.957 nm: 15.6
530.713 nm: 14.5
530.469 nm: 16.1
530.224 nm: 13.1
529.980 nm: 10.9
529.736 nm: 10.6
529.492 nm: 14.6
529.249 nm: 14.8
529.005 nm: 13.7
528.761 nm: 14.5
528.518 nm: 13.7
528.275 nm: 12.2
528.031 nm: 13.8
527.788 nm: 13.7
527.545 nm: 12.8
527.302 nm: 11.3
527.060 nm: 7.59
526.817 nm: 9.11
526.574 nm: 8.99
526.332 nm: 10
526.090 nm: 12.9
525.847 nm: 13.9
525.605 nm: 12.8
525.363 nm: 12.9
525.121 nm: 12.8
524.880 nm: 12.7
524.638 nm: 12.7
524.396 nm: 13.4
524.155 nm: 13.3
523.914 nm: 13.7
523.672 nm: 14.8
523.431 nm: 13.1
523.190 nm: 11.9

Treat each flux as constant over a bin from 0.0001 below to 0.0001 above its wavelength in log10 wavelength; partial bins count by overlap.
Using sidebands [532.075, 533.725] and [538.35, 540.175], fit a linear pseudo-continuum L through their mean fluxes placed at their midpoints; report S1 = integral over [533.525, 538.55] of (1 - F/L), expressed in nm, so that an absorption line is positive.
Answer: -0.36 nm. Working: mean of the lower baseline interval 12.1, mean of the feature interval 14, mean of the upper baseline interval 14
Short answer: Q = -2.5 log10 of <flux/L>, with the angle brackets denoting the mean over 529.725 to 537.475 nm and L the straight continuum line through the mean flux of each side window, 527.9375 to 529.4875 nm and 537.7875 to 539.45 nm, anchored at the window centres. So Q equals 0.07 mag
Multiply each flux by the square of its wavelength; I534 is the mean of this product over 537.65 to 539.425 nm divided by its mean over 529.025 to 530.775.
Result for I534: 1.13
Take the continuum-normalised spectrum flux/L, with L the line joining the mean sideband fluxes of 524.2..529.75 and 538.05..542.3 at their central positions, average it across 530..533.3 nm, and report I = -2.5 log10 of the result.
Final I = -0.04 mag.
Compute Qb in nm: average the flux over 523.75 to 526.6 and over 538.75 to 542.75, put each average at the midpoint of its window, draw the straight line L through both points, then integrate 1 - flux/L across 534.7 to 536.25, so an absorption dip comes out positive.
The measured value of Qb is -0.177 nm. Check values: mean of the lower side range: 12.7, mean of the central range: 14.8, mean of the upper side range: 13.6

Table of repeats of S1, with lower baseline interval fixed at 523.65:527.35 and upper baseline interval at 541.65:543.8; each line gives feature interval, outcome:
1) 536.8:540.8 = 0.04 nm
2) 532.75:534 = 0.07 nm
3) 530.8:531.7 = -0.15 nm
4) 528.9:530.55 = -0.10 nm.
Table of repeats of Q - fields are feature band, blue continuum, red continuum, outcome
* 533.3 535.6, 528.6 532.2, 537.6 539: 0.07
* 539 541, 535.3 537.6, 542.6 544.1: 0.08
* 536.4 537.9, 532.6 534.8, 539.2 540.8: -0.02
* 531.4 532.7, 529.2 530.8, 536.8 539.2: 0.01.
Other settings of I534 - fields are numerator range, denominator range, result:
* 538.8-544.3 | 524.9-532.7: 1.13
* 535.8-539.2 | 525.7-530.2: 1.20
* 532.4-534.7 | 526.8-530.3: 1.01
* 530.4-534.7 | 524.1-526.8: 1.13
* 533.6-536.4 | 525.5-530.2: 1.19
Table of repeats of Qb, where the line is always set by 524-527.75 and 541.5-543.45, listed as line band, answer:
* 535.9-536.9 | -0.04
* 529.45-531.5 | -0.19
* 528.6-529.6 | -0.16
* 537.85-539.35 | -0.12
